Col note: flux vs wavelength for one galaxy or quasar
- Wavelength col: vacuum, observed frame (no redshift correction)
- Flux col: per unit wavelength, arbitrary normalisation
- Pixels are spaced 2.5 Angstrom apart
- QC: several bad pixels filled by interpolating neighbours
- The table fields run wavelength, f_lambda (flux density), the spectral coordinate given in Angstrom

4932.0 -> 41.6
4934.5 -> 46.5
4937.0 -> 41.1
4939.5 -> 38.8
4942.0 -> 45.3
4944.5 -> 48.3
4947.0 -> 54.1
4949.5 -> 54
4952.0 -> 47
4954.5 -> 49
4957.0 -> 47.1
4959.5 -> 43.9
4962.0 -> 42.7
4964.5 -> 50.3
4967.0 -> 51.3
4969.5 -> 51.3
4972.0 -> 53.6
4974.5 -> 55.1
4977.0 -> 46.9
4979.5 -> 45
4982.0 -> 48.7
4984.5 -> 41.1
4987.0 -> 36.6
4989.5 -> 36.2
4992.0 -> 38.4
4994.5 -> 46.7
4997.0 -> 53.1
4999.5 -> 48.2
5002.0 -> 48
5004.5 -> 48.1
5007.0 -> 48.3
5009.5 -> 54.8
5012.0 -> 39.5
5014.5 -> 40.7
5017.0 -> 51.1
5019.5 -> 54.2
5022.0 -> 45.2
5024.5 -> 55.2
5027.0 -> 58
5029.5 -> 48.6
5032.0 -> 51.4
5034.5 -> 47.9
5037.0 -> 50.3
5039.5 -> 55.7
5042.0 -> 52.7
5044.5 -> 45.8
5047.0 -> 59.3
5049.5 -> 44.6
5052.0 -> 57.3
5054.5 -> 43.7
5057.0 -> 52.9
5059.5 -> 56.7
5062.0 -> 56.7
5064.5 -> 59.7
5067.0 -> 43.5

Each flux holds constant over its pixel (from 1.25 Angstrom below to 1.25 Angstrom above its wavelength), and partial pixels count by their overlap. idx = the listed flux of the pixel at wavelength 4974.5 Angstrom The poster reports 55.1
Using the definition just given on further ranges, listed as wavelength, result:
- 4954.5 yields 49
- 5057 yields 52.9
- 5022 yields 45.2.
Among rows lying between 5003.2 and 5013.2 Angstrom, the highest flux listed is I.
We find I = 54.8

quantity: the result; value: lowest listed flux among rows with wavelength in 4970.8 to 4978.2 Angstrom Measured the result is 46.9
